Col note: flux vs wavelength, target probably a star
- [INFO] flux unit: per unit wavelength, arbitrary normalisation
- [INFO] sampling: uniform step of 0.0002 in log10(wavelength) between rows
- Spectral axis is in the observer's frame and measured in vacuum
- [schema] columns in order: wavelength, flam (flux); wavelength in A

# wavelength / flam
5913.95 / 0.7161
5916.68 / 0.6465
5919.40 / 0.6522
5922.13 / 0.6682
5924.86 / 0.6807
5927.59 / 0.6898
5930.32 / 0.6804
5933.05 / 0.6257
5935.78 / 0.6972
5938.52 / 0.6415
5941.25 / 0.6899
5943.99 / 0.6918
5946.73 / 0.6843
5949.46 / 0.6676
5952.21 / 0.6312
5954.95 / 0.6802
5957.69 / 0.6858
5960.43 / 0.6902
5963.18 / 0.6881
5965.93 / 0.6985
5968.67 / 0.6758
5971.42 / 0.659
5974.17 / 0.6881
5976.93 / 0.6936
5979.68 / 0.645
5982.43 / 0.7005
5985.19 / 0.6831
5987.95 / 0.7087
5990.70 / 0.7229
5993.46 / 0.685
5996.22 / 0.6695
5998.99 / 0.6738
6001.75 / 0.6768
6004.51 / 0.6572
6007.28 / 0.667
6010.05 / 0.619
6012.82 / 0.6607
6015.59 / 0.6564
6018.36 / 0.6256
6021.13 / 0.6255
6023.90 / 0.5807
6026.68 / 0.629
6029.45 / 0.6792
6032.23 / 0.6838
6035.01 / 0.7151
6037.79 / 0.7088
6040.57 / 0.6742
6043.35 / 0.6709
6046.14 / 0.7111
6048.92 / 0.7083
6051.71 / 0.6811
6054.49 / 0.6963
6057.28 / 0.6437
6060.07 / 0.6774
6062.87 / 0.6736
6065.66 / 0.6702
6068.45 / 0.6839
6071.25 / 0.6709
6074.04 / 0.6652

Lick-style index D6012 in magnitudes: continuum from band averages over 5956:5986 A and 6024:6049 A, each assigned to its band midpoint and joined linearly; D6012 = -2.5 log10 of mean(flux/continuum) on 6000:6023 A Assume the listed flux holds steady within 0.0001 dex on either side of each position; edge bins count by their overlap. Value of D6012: 0.05 mag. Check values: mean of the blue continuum 0.683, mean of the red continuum 0.68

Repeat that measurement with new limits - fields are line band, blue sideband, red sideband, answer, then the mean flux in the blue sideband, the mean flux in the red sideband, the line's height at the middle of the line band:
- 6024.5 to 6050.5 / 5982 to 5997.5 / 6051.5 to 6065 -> -0.01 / 0.695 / 0.674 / 0.68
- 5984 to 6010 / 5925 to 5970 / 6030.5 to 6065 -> 0.00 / 0.676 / 0.686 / 0.681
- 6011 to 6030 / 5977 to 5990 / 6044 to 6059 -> 0.09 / 0.688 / 0.687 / 0.687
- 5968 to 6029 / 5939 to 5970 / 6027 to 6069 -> 0.03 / 0.679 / 0.684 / 0.681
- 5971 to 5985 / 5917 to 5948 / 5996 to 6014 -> -0.02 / 0.672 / 0.66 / 0.664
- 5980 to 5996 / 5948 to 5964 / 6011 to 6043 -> -0.04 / 0.674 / 0.658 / 0.667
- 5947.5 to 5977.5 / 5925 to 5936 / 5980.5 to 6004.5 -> 0.00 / 0.672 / 0.687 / 0.68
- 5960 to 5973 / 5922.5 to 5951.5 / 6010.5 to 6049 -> -0.02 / 0.674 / 0.664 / 0.67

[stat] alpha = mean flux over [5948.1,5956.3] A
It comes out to 0.659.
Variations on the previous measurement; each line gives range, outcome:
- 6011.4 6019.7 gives 0.647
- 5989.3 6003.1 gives 0.686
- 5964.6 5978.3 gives 0.683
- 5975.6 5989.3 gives 0.686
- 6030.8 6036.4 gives 0.699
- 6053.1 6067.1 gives 0.672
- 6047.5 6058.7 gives 0.683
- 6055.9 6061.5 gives 0.66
